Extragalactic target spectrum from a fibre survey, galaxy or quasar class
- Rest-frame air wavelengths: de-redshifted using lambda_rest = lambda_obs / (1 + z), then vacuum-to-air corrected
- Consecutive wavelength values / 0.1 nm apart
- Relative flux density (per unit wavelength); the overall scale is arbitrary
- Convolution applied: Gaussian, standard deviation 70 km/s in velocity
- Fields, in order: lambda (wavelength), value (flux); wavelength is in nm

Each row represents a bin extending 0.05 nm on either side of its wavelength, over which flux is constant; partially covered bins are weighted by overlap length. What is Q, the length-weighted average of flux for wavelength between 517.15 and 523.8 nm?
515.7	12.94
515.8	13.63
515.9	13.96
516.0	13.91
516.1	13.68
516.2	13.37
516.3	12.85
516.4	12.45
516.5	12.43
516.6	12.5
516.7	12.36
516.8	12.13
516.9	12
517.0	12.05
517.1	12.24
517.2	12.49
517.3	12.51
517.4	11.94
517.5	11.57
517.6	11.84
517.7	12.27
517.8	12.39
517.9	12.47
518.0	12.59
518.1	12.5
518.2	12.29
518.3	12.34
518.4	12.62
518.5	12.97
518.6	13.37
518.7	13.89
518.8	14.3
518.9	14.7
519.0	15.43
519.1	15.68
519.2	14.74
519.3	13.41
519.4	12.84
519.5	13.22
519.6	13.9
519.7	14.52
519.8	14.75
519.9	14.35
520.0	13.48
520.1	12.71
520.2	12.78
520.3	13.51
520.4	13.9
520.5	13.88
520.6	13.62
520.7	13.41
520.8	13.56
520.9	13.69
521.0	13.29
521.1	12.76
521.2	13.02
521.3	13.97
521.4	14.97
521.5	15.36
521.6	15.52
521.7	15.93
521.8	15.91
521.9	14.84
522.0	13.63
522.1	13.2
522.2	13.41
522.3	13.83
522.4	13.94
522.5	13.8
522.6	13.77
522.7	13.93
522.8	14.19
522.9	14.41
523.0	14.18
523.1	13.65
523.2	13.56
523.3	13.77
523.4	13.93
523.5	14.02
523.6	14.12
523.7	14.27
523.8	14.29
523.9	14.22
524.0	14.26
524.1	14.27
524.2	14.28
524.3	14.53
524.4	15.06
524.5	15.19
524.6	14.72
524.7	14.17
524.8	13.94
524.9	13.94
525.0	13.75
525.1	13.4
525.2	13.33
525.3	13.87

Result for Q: 13.7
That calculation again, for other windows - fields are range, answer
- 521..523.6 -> 14.1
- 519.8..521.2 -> 13.5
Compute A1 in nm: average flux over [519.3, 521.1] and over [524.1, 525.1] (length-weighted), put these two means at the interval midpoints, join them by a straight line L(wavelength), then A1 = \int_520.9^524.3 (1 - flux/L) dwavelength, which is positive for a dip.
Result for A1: -0.034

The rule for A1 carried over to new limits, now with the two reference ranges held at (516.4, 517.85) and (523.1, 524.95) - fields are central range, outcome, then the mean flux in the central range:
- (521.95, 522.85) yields 0.00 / 13.7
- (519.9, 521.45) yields -0.03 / 13.5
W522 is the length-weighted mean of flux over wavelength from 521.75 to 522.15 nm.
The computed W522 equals 14.4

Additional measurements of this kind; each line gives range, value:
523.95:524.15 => 14.3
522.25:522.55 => 13.9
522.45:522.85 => 13.9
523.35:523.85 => 14.1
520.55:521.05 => 13.5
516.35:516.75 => 12.4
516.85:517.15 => 12.1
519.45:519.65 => 13.6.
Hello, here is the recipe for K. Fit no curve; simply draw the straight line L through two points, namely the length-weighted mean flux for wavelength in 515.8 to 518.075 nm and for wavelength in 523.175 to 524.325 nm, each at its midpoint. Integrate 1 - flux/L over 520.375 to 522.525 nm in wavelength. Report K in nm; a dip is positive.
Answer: -0.07 nm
